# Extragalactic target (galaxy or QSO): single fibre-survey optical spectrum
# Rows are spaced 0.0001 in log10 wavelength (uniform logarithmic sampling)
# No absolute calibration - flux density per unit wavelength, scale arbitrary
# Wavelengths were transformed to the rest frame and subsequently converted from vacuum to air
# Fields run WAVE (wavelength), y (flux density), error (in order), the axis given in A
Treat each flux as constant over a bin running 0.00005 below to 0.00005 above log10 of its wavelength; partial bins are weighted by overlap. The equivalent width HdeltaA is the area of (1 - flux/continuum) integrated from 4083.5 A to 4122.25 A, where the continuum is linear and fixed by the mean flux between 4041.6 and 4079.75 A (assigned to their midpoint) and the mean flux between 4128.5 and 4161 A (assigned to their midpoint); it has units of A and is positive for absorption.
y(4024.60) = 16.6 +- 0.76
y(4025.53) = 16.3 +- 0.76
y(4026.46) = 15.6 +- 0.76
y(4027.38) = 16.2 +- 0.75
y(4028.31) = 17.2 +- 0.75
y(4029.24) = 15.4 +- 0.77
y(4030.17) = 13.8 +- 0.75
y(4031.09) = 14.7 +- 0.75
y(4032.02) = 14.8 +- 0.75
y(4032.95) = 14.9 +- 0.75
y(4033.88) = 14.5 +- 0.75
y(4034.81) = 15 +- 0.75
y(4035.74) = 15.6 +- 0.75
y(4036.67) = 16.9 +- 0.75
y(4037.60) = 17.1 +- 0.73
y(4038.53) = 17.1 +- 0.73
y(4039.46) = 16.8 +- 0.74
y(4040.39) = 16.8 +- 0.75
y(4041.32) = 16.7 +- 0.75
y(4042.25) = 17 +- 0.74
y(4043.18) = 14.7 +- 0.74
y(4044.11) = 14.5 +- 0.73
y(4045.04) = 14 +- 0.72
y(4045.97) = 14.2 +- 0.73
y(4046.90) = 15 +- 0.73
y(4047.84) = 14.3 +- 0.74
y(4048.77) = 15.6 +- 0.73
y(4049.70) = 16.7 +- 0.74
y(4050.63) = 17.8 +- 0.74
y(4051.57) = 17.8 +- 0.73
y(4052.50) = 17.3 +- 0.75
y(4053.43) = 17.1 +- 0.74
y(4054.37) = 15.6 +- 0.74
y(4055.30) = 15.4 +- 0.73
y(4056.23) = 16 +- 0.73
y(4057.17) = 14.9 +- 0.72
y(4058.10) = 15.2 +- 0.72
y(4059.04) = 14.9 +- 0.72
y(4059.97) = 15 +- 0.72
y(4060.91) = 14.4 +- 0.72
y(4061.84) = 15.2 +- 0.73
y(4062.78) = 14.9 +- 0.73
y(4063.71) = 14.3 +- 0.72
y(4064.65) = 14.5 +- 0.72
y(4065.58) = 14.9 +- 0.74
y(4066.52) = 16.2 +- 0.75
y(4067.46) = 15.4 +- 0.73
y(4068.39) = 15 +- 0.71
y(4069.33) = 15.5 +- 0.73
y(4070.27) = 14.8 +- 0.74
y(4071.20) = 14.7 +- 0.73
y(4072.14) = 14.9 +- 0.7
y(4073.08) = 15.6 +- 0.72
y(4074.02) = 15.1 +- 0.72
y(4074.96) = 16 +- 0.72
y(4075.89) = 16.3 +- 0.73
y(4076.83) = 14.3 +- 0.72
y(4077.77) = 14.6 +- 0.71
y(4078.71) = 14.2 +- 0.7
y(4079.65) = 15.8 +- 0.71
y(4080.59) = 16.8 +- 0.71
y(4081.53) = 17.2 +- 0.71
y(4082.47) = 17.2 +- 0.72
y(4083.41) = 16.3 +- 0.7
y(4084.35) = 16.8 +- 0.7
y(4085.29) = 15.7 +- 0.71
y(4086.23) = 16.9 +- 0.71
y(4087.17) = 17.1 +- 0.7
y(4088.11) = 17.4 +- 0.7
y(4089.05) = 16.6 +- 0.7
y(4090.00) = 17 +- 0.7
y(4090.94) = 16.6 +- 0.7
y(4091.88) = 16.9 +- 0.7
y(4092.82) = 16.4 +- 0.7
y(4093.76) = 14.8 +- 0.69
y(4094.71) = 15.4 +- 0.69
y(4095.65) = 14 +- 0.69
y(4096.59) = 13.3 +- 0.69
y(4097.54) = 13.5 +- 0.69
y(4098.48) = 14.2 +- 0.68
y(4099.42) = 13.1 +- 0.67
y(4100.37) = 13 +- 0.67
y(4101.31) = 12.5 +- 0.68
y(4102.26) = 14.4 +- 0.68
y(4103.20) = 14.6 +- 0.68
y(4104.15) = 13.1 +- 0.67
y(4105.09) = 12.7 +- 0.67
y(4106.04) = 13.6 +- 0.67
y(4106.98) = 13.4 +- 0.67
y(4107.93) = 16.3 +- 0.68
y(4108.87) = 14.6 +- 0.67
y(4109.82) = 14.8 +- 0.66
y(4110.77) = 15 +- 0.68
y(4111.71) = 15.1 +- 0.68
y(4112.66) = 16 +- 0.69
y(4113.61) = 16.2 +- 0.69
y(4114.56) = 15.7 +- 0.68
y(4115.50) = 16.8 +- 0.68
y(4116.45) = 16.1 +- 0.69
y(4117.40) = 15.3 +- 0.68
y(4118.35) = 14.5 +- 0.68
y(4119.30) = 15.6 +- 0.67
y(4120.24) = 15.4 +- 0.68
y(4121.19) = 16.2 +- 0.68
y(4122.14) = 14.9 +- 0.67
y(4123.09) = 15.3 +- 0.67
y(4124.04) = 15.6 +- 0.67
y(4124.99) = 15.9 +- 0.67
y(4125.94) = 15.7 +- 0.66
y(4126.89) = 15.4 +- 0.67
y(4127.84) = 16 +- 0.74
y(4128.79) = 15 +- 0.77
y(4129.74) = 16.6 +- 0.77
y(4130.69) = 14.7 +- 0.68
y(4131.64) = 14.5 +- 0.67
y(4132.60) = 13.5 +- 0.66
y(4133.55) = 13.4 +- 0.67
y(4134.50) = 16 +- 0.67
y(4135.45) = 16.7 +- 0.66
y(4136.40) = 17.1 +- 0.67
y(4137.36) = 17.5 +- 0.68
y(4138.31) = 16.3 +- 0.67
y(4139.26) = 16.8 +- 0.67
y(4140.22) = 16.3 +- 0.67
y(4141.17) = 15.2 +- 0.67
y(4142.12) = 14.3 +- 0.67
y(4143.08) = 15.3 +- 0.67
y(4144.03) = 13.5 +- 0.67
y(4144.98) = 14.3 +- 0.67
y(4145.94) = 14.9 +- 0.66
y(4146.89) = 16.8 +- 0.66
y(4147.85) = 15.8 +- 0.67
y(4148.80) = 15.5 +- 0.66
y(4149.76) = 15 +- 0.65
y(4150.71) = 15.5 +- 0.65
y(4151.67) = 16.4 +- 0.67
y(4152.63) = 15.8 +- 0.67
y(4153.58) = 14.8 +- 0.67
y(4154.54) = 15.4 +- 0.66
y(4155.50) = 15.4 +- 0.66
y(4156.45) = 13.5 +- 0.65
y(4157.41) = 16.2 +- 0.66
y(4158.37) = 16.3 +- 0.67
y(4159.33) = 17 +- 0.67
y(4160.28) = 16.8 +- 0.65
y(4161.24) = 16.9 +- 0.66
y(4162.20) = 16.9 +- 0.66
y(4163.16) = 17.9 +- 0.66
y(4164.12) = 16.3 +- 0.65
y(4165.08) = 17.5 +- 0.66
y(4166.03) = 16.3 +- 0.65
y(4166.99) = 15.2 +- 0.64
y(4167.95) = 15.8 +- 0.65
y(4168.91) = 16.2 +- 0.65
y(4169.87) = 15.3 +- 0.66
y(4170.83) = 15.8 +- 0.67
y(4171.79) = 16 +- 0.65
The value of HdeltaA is 0.7 A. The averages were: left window 15.4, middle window 15.2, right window 15.5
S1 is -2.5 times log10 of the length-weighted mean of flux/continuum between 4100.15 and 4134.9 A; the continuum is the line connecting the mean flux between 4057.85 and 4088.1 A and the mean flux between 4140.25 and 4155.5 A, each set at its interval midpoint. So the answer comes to 0.03 mag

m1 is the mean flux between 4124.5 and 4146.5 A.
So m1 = 15.4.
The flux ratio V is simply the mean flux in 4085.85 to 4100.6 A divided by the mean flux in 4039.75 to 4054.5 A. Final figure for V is 1.0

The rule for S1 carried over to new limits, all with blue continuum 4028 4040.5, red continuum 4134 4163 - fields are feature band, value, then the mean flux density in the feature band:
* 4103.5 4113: 0.10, 14.4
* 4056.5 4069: 0.05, 15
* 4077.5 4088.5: -0.04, 16.4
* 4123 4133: 0.04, 15.3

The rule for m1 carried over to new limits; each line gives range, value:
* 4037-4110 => 15.4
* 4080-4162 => 15.4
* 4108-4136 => 15.4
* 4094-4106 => 13.7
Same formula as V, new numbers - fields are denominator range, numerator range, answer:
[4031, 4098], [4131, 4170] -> 1.01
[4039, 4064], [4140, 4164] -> 1.00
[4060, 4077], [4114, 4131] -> 1.03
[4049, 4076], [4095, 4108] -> 0.88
